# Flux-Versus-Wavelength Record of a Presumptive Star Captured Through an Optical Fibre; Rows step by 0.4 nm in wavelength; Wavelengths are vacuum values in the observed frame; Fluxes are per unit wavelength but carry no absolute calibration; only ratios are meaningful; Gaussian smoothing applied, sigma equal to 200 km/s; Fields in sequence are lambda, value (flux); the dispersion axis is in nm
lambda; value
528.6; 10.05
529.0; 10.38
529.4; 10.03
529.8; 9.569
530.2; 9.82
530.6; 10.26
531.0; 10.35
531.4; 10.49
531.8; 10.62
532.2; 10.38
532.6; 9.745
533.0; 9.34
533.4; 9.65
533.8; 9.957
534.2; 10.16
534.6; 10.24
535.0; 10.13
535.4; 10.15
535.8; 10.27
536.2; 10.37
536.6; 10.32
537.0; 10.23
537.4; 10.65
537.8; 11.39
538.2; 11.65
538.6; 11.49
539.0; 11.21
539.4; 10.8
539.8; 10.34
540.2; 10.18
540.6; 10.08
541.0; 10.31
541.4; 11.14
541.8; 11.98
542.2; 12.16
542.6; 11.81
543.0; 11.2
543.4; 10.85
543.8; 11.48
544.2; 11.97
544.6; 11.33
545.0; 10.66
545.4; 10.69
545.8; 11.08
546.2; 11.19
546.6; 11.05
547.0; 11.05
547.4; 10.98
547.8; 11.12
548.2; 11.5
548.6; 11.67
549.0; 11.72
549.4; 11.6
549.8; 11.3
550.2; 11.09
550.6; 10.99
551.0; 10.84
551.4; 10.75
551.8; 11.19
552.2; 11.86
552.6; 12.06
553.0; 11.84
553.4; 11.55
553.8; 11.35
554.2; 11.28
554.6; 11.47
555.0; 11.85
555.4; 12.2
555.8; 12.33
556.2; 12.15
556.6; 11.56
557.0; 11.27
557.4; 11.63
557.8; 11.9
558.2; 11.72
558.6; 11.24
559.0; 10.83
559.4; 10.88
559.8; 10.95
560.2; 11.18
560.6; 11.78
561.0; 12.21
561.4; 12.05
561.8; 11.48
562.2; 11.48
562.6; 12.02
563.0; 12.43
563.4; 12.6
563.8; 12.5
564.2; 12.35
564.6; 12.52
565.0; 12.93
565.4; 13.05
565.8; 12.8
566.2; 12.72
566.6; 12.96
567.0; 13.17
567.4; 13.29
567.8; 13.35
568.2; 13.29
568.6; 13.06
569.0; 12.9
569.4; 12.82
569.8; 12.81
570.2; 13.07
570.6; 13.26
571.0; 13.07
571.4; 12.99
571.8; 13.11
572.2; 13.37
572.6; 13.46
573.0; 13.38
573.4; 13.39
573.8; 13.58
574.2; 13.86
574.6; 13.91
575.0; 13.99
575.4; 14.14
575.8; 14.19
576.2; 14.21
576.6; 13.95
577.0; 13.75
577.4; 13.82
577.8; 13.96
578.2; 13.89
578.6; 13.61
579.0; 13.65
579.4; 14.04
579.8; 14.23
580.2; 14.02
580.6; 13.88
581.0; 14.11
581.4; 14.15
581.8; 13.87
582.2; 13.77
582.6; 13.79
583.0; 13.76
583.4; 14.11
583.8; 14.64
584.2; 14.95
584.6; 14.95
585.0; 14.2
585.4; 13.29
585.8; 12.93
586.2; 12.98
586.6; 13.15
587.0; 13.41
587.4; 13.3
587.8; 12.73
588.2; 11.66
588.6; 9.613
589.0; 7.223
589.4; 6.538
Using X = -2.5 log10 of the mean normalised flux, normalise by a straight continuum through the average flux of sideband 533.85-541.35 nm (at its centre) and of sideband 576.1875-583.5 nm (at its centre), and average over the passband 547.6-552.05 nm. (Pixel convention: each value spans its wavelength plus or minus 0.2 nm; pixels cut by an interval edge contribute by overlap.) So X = 0.03 mag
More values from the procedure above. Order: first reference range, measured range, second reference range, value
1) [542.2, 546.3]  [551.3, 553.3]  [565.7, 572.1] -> 0.025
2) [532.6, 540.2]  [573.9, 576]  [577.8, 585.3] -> -0.036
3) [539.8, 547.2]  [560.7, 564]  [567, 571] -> 0.043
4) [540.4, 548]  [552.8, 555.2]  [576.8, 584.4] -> 0.034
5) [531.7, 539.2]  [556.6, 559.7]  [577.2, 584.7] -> 0.081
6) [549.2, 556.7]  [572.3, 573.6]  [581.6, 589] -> -0.069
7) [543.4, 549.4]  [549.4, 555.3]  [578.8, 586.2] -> 0.027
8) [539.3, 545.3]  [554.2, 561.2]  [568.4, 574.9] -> 0.058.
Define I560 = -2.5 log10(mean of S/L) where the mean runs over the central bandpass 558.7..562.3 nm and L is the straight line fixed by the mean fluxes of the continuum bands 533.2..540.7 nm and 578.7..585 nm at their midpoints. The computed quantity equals 0.089 mag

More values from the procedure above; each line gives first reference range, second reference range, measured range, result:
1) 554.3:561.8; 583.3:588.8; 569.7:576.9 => -0.09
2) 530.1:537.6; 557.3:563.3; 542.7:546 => -0.04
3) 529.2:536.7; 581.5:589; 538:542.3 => -0.05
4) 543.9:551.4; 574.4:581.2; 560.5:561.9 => 0.05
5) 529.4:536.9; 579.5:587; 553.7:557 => 0.00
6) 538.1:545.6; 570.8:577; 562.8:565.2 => 0.03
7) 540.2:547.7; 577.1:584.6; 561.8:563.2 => 0.06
